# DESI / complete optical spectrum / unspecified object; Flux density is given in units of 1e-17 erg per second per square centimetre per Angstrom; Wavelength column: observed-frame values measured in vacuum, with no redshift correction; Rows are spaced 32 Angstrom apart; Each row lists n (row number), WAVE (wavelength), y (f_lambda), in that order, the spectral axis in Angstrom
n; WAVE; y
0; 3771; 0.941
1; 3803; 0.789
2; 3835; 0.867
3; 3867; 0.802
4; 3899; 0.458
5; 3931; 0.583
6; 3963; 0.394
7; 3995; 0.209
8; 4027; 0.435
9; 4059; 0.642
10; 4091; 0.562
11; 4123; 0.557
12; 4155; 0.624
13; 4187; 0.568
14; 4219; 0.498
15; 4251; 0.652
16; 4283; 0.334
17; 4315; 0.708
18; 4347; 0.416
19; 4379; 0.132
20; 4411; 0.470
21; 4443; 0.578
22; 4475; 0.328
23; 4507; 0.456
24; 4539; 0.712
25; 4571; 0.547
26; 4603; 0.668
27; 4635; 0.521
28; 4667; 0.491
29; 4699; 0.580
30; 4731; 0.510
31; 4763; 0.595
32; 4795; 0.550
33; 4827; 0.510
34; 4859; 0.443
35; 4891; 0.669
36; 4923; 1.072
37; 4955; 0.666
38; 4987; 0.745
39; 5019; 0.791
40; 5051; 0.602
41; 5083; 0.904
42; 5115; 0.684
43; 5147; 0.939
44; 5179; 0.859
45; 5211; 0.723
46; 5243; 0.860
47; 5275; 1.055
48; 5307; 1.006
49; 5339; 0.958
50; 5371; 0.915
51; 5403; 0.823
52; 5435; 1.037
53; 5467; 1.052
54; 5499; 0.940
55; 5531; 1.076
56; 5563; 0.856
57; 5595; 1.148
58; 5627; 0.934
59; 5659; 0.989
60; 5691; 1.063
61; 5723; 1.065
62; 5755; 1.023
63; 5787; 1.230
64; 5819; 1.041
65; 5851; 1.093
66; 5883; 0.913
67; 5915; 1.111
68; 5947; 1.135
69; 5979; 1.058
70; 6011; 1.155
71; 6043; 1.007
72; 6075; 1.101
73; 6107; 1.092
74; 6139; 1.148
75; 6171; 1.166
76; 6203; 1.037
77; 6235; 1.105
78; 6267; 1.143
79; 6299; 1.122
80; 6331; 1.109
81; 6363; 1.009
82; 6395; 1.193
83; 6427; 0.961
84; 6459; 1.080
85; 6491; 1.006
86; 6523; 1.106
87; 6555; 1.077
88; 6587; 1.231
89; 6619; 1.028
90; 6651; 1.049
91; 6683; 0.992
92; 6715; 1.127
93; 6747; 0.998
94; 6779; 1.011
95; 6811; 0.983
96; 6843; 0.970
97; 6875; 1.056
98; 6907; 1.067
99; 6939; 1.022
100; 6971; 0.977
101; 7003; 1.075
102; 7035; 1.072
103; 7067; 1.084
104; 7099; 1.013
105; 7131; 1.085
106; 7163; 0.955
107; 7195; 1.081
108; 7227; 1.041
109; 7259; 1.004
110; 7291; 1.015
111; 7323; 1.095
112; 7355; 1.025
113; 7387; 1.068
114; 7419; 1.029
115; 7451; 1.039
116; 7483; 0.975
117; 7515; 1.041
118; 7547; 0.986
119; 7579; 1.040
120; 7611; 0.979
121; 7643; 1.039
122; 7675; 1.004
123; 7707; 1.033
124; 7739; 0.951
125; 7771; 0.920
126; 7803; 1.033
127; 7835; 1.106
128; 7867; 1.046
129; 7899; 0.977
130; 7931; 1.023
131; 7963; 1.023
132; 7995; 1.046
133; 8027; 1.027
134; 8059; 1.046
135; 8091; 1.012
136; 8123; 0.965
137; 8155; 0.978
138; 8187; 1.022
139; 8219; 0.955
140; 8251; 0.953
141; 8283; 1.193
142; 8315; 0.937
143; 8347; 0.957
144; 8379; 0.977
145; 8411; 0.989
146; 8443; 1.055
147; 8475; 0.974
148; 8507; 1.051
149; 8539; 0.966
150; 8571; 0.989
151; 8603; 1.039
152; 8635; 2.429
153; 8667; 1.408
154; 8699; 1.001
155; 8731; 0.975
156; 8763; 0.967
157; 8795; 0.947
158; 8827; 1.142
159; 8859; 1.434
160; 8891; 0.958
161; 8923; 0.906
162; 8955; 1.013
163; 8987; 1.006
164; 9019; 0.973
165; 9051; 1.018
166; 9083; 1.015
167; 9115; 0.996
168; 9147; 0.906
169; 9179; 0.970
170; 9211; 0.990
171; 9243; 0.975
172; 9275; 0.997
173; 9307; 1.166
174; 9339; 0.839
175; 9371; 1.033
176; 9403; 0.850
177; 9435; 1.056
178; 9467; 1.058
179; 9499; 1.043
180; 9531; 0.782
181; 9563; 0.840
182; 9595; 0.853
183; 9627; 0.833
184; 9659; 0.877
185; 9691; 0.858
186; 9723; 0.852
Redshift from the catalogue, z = 0.317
